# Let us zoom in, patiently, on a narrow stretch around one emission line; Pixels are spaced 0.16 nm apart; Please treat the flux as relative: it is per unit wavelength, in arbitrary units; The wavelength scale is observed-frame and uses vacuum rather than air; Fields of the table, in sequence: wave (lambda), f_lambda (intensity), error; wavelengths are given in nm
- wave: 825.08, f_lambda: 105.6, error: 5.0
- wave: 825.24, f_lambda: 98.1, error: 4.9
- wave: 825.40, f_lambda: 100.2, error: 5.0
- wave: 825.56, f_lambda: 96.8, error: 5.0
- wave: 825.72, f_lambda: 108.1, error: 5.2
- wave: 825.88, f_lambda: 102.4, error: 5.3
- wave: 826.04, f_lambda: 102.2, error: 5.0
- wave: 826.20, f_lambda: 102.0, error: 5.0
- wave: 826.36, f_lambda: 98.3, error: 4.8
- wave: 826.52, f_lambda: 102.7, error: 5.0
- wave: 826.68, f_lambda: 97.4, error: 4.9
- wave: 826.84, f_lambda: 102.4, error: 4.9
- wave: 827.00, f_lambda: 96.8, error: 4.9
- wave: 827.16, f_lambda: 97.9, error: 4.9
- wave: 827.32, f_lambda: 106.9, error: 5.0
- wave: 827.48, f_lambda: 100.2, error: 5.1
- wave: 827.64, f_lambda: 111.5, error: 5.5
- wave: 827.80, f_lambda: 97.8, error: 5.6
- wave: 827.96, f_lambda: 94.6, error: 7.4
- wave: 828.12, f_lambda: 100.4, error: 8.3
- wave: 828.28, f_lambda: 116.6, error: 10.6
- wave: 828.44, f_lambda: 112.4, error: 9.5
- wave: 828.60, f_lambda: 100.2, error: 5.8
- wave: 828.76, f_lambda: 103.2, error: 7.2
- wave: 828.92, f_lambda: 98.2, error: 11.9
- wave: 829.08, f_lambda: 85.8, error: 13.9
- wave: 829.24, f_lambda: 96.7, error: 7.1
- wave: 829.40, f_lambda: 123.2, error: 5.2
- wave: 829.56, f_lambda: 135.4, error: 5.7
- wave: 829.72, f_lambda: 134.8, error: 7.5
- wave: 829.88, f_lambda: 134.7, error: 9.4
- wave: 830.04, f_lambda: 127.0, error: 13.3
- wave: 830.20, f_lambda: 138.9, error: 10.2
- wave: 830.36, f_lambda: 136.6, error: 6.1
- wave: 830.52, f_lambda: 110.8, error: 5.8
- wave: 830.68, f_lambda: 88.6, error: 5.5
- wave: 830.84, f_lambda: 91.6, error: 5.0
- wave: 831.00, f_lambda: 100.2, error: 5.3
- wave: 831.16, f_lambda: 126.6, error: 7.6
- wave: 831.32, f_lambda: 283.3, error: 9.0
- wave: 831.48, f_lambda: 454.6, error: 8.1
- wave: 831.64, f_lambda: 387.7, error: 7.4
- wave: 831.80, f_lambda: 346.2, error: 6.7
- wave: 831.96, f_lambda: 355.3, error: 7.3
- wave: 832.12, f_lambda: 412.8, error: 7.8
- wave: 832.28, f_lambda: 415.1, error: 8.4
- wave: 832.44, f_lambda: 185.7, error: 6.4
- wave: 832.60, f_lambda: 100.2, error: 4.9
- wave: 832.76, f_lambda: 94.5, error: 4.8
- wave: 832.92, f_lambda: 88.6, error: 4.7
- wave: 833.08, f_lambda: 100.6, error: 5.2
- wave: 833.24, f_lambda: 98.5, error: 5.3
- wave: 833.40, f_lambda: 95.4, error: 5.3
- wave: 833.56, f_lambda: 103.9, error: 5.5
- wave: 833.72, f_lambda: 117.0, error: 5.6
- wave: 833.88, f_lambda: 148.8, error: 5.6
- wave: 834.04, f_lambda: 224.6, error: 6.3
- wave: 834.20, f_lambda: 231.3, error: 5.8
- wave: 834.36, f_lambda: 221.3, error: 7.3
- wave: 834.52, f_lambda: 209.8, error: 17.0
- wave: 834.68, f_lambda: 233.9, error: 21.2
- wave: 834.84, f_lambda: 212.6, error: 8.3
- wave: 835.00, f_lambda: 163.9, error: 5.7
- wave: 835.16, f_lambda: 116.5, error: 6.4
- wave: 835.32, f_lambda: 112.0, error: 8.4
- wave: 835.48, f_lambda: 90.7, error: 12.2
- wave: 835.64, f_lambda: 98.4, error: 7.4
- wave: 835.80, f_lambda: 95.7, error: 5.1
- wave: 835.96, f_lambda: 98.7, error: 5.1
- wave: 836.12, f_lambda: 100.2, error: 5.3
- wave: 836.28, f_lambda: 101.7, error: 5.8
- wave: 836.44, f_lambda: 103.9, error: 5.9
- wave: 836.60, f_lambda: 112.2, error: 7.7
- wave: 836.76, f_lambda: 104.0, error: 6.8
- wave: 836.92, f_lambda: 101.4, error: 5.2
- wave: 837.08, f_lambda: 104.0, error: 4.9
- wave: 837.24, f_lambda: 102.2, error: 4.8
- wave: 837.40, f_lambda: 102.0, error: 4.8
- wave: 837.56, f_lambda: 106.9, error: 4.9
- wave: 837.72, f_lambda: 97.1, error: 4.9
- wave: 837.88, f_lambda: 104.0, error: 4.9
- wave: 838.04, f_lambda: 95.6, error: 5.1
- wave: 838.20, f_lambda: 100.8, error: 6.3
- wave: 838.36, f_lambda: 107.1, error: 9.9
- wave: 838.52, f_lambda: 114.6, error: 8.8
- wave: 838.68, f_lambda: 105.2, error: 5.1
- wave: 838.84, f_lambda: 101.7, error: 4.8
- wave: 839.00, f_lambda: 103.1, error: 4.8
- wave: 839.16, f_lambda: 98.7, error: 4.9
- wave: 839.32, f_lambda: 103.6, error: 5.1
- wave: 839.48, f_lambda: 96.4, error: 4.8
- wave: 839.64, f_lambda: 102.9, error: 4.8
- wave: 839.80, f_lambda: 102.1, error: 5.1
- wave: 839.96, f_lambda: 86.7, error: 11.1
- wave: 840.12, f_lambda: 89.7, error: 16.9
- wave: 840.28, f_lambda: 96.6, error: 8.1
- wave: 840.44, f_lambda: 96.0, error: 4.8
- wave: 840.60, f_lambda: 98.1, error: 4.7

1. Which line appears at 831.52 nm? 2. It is H-alpha 6563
